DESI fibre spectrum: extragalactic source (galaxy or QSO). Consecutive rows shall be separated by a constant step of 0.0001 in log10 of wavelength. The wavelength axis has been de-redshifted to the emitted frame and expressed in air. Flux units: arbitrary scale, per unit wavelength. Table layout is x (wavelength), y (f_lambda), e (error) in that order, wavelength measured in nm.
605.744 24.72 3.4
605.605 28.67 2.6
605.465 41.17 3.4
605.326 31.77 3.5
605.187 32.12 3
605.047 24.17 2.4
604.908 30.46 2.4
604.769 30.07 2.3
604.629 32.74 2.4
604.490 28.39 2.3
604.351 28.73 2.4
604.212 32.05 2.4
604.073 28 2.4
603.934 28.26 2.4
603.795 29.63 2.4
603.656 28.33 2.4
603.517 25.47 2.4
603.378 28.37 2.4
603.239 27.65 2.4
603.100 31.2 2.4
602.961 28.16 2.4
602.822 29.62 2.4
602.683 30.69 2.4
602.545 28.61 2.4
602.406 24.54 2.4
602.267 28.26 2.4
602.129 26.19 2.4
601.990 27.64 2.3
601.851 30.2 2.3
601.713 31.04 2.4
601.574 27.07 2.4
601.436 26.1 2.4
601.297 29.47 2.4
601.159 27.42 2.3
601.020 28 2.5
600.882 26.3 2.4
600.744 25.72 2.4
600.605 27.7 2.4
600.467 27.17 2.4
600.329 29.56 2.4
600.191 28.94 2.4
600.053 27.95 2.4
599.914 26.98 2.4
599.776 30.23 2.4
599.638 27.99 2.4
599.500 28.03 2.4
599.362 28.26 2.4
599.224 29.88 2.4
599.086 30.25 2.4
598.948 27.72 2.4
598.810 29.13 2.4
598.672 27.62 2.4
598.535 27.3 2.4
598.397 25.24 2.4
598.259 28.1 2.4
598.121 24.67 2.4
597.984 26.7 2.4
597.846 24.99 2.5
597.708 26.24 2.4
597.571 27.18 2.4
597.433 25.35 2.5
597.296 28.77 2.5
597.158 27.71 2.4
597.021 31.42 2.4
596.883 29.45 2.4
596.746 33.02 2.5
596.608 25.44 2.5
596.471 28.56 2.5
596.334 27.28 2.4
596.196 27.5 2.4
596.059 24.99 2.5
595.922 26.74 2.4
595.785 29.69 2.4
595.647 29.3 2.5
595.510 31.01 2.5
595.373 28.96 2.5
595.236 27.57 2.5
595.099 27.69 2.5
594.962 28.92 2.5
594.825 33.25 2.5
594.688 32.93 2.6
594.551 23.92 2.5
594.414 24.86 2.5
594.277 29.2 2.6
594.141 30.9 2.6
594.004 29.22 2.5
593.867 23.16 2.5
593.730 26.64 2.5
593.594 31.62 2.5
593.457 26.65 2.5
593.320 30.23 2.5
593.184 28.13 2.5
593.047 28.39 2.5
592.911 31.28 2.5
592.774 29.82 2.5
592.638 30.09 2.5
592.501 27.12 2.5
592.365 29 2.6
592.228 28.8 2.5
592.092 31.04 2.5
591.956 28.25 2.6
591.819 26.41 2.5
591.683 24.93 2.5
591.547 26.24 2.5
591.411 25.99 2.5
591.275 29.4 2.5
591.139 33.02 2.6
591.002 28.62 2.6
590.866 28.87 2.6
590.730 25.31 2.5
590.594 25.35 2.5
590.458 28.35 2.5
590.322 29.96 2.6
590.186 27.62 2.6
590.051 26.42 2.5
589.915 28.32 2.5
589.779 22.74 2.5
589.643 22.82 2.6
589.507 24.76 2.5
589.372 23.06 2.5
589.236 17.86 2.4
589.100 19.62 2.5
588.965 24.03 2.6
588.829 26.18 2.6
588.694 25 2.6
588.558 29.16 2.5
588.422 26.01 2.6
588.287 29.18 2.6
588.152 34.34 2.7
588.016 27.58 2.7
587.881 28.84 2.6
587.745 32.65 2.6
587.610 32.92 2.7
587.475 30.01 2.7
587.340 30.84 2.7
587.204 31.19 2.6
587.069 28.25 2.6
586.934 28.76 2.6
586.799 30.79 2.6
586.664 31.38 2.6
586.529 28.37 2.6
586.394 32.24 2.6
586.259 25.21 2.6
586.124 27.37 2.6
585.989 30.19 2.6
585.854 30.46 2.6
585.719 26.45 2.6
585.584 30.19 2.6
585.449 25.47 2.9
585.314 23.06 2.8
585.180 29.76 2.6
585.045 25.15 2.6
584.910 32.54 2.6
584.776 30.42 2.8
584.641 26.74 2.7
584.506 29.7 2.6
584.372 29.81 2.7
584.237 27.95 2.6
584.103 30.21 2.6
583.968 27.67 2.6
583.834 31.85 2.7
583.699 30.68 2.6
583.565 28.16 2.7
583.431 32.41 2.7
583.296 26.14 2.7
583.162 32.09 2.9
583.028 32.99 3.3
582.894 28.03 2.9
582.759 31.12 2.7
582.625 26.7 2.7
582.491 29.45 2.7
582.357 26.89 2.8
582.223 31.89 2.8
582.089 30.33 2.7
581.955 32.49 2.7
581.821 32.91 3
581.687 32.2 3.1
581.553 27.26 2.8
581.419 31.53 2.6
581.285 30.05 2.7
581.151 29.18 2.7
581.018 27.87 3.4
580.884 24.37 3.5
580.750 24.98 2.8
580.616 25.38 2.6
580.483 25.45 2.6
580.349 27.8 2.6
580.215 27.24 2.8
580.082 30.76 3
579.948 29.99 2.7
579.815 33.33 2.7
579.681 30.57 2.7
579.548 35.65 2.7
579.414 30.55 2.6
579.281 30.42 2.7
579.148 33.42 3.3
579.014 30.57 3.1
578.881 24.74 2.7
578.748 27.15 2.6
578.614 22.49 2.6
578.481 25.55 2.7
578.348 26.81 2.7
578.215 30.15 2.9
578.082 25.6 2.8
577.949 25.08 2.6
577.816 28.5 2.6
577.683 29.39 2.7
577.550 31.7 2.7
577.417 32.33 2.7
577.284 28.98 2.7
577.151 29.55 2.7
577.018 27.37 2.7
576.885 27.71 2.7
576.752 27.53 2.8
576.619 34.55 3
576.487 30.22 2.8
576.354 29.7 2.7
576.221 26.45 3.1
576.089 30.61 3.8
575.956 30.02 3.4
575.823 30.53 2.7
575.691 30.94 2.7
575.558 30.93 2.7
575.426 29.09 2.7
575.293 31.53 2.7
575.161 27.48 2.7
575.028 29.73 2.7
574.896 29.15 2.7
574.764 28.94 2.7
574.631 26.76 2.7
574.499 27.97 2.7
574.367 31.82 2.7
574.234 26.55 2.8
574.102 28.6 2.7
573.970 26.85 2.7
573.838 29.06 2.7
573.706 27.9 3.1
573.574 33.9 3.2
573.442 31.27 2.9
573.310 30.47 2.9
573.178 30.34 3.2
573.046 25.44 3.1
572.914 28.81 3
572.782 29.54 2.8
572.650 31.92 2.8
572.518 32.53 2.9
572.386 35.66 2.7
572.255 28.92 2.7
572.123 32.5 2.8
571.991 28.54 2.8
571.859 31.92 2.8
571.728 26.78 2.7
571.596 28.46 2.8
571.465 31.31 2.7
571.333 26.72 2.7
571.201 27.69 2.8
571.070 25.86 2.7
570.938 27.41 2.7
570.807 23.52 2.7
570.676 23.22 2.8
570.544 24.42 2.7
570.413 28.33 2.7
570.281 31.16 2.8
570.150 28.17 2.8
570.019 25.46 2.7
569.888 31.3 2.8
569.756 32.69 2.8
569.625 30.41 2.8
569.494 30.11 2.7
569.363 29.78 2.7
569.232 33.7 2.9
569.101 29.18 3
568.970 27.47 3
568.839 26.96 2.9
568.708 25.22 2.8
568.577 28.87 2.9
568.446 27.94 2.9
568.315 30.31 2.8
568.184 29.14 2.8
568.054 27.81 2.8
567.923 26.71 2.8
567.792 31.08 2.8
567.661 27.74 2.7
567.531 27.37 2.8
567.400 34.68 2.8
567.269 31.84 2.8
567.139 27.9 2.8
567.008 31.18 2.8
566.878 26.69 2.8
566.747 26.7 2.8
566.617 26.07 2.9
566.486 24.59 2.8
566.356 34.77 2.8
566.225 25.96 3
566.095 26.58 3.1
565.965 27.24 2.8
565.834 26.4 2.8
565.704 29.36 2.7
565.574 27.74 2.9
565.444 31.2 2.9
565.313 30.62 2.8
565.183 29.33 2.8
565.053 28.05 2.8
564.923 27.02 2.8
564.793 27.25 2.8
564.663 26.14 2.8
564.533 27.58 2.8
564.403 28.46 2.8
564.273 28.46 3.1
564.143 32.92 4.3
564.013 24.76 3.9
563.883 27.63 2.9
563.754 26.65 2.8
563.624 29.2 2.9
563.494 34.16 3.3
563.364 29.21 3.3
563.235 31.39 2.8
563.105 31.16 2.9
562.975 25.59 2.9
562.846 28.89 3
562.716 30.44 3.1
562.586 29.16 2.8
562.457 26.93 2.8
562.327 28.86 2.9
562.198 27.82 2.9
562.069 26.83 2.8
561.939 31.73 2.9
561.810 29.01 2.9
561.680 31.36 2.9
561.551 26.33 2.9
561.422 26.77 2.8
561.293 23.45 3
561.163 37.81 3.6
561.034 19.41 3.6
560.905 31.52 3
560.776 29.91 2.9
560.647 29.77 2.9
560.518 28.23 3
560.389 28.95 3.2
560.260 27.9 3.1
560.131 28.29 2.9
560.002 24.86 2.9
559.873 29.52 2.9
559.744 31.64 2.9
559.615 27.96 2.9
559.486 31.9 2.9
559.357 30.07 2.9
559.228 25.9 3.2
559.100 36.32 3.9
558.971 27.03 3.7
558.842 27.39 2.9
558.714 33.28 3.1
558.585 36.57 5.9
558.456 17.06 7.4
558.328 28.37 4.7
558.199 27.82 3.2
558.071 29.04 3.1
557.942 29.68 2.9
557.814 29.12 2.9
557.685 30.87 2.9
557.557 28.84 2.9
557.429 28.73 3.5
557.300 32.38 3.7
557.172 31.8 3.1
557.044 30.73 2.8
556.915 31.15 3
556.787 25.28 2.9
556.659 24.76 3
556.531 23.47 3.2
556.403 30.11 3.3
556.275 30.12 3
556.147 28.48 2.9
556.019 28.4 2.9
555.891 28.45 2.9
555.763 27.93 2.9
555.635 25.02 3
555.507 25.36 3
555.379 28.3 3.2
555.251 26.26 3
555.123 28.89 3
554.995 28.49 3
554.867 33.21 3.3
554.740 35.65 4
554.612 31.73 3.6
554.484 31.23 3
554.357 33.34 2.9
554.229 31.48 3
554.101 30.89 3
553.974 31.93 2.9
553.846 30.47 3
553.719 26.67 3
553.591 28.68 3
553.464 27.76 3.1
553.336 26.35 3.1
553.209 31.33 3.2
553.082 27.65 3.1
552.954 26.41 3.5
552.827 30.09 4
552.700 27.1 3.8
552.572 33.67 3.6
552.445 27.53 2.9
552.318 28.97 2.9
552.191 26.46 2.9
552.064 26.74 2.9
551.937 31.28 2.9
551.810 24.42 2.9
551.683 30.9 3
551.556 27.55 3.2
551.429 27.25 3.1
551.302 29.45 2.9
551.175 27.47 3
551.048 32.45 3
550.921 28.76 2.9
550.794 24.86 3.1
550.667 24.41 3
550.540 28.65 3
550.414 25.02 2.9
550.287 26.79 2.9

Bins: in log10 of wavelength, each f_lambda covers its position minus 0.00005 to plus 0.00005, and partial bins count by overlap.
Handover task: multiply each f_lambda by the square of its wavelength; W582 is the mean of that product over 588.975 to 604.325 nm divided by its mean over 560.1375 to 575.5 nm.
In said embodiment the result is 1.07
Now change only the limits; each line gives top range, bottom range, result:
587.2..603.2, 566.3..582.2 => 1.03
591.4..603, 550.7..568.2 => 1.11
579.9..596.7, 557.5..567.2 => 1.08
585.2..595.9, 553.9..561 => 1.08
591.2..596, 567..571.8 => 1.08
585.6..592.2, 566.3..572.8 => 1.03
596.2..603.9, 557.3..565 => 1.11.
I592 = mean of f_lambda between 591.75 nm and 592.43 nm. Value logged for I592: 28.7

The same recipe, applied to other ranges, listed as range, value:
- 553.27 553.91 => 28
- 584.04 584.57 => 29.4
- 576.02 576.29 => 28.6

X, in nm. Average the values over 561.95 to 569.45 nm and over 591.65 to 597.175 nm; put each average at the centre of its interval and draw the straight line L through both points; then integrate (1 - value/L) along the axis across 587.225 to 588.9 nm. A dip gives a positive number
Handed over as -0.05 nm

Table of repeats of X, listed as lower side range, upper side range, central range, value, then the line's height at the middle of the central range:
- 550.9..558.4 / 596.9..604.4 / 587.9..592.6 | 0.24 nm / 28.3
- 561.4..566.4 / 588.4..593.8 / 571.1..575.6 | -0.22 nm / 28.1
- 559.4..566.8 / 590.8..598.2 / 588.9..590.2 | 0.22 nm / 28.3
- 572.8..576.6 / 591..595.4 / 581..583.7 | -0.09 nm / 29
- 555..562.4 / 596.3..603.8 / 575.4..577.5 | -0.11 nm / 28.4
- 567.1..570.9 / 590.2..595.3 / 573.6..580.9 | -0.08 nm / 28.6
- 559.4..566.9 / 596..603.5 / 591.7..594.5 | -0.04 nm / 28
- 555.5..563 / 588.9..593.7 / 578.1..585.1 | -0.40 nm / 27.6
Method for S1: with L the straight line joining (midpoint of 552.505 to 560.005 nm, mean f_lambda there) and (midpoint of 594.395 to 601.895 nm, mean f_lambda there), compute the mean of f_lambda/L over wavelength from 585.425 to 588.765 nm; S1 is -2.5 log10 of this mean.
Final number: -0.04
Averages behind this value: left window 29.2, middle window 29.4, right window 28.1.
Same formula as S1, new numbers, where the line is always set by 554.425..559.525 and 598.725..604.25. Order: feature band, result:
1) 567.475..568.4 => 0.01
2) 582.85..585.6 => -0.02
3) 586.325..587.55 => -0.06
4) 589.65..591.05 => 0.06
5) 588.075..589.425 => 0.12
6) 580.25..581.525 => 0.05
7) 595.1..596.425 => 0.01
